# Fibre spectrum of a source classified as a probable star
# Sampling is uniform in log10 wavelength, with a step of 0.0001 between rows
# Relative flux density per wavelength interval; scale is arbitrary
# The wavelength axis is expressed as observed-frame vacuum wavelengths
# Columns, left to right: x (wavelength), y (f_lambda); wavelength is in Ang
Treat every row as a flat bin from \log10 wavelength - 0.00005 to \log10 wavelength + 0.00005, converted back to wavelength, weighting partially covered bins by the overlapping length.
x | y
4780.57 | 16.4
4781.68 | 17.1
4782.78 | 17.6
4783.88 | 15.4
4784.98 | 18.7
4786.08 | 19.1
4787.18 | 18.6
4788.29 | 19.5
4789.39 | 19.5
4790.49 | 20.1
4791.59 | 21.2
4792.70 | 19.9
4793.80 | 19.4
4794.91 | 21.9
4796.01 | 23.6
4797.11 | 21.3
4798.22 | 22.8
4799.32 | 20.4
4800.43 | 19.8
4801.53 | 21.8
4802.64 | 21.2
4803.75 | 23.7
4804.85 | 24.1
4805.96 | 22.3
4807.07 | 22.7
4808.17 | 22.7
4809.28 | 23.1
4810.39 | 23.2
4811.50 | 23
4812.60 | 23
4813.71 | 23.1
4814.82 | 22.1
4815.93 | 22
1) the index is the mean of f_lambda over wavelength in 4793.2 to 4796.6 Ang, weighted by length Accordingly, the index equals 21.6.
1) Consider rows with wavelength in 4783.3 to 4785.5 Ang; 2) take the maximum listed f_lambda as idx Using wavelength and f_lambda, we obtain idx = 18.7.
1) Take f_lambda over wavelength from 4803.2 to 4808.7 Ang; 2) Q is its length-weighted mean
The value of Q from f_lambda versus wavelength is 23.1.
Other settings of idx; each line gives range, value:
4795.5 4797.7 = 23.6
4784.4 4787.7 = 19.1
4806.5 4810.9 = 23.2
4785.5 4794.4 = 21.2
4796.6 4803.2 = 22.8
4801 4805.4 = 24.1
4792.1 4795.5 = 21.9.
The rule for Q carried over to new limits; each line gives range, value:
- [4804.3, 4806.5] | 23.2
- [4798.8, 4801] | 20.1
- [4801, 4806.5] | 22.6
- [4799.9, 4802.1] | 20.8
